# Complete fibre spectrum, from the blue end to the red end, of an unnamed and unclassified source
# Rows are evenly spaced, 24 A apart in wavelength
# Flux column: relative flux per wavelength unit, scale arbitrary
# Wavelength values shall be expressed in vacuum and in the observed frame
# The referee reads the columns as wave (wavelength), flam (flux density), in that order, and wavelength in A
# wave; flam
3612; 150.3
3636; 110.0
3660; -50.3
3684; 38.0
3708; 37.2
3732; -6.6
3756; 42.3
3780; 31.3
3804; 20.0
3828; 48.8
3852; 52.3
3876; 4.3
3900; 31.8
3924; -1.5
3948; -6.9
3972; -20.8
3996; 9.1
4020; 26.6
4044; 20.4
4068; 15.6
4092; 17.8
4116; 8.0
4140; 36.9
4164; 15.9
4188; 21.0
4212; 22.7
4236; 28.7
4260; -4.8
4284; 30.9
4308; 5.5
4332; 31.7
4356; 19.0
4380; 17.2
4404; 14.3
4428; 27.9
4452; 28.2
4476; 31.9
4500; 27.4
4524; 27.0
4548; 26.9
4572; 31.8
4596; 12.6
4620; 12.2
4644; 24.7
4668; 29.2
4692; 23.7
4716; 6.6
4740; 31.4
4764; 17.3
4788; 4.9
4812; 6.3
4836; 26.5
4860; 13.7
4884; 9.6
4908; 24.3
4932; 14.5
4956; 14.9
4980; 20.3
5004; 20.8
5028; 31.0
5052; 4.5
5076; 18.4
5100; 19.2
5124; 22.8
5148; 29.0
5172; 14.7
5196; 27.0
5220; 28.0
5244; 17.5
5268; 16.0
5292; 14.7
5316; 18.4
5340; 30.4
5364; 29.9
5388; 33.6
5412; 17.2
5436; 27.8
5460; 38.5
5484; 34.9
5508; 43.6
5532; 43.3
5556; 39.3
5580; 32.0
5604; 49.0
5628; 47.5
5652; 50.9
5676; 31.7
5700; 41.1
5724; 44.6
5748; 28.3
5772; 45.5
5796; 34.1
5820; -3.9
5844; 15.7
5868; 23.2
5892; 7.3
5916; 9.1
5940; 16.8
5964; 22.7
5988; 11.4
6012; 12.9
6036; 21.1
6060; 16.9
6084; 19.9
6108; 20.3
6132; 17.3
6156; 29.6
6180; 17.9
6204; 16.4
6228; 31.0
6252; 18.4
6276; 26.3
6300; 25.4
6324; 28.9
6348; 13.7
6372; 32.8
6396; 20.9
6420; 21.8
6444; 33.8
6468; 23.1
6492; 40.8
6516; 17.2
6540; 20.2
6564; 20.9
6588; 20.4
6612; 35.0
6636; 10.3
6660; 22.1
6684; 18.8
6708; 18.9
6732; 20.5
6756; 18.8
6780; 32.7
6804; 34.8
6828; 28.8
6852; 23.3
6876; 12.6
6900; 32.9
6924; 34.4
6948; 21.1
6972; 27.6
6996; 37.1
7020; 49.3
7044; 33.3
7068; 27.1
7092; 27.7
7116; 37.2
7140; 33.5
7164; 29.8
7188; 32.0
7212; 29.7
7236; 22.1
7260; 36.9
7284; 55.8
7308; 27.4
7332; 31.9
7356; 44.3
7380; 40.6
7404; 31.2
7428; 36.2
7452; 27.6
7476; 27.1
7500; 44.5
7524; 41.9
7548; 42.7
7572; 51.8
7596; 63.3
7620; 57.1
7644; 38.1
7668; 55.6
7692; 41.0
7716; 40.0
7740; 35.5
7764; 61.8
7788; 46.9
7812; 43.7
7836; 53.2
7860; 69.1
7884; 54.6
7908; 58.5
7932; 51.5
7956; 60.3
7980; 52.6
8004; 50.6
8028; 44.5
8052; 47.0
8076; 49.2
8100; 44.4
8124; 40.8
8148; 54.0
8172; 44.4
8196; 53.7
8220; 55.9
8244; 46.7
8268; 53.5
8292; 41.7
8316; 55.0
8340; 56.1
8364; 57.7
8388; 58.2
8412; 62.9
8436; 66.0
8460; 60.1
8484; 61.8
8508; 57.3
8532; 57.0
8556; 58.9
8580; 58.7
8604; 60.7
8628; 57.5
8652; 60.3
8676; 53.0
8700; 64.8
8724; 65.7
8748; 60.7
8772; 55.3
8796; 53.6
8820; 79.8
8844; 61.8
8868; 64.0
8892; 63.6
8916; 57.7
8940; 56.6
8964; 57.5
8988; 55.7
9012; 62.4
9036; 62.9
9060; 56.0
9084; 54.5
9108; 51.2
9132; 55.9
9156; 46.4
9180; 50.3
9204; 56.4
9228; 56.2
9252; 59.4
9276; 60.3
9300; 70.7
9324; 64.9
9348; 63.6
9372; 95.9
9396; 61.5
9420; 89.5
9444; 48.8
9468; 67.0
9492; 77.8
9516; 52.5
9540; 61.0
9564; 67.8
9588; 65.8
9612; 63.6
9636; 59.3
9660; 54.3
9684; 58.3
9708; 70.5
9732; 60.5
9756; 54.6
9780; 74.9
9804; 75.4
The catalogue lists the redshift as 0.884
